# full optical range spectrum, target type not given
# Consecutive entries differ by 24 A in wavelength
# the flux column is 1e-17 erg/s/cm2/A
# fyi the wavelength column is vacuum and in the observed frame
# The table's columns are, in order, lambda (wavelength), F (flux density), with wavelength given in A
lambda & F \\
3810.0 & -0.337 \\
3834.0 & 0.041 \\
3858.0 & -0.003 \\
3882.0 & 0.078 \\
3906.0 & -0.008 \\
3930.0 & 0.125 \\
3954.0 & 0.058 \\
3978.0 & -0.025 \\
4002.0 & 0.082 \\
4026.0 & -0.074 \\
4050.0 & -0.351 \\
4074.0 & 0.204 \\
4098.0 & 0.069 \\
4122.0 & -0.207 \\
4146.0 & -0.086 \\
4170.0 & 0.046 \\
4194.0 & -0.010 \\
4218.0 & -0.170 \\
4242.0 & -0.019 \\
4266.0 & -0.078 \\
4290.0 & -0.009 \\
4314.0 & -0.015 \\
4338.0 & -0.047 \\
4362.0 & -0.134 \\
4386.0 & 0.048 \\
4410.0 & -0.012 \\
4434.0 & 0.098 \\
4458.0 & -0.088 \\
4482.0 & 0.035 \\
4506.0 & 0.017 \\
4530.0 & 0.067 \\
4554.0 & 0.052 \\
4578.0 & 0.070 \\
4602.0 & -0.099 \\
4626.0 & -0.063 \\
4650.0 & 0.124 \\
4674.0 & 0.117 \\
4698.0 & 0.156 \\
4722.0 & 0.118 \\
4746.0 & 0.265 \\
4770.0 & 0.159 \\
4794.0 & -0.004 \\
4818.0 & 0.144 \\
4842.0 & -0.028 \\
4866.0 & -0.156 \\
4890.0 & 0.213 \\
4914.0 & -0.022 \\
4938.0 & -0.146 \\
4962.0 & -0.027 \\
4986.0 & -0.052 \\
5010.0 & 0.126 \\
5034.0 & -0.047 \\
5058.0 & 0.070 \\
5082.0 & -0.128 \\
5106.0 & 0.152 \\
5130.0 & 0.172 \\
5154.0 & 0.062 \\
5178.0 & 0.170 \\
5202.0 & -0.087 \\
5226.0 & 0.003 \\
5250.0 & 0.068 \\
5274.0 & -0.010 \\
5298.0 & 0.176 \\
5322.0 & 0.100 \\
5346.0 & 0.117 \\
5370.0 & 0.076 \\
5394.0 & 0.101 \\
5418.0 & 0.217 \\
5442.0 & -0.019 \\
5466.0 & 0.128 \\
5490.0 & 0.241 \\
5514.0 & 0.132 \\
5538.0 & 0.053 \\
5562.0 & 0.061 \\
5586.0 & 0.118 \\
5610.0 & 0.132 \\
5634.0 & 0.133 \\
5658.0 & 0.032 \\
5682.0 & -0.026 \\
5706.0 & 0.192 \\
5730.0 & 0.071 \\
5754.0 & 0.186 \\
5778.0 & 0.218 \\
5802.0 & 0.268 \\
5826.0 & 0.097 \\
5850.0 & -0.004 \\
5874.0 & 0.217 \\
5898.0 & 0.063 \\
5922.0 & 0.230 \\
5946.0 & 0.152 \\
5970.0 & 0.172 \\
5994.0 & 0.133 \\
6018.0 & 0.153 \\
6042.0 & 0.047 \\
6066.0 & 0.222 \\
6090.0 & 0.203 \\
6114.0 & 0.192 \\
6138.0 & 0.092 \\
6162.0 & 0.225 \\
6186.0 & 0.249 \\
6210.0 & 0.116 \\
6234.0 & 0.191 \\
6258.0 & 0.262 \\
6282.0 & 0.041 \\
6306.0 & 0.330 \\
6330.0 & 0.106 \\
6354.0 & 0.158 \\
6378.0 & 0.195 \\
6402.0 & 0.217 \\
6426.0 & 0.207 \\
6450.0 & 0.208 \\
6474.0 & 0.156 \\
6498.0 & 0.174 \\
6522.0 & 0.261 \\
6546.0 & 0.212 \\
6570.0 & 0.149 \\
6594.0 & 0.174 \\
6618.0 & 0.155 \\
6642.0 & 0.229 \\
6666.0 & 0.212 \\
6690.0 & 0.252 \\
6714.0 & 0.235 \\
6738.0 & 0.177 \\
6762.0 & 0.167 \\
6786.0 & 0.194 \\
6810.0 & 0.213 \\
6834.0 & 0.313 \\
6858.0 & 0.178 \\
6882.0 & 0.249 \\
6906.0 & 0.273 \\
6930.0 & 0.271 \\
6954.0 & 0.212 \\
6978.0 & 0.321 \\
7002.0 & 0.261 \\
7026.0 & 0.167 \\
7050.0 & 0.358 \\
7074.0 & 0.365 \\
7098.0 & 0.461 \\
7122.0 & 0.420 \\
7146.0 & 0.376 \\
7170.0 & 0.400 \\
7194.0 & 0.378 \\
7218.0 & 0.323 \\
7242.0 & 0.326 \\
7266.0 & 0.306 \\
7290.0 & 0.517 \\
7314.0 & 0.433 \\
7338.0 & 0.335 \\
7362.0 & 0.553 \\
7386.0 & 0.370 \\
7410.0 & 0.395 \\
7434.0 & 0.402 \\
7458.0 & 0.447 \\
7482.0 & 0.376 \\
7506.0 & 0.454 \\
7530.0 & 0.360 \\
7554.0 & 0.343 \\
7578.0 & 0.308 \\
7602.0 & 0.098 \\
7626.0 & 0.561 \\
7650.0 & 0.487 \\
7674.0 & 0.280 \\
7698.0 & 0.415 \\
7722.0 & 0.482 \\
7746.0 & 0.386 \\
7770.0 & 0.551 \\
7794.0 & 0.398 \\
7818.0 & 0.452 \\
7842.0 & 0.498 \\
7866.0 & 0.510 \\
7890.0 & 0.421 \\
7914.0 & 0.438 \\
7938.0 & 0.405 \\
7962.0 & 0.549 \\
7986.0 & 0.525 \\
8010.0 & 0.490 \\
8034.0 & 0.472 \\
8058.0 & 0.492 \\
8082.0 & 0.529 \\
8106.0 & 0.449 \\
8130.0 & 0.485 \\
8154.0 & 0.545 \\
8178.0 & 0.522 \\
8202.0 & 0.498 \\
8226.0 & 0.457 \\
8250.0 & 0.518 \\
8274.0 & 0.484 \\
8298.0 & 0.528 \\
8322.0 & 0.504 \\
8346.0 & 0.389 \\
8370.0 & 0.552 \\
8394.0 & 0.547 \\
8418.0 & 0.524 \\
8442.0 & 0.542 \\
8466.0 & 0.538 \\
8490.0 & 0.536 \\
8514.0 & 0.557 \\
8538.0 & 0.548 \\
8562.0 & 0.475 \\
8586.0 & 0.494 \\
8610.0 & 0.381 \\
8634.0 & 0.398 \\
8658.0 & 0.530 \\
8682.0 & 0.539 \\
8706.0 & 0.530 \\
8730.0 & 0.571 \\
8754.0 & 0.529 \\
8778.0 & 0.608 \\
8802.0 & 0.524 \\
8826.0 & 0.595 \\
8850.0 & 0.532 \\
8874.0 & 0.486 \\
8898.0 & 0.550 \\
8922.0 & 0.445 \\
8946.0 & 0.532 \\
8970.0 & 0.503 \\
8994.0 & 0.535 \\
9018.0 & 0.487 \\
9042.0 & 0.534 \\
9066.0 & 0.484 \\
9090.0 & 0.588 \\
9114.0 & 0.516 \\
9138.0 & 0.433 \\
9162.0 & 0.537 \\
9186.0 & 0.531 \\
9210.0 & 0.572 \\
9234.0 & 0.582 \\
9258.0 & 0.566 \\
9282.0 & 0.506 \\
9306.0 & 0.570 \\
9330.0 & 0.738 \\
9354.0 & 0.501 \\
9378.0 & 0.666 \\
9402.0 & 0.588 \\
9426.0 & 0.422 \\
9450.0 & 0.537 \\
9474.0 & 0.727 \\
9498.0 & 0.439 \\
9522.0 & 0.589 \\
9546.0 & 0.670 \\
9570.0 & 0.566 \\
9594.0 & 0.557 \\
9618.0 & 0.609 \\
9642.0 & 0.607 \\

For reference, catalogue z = 0.768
